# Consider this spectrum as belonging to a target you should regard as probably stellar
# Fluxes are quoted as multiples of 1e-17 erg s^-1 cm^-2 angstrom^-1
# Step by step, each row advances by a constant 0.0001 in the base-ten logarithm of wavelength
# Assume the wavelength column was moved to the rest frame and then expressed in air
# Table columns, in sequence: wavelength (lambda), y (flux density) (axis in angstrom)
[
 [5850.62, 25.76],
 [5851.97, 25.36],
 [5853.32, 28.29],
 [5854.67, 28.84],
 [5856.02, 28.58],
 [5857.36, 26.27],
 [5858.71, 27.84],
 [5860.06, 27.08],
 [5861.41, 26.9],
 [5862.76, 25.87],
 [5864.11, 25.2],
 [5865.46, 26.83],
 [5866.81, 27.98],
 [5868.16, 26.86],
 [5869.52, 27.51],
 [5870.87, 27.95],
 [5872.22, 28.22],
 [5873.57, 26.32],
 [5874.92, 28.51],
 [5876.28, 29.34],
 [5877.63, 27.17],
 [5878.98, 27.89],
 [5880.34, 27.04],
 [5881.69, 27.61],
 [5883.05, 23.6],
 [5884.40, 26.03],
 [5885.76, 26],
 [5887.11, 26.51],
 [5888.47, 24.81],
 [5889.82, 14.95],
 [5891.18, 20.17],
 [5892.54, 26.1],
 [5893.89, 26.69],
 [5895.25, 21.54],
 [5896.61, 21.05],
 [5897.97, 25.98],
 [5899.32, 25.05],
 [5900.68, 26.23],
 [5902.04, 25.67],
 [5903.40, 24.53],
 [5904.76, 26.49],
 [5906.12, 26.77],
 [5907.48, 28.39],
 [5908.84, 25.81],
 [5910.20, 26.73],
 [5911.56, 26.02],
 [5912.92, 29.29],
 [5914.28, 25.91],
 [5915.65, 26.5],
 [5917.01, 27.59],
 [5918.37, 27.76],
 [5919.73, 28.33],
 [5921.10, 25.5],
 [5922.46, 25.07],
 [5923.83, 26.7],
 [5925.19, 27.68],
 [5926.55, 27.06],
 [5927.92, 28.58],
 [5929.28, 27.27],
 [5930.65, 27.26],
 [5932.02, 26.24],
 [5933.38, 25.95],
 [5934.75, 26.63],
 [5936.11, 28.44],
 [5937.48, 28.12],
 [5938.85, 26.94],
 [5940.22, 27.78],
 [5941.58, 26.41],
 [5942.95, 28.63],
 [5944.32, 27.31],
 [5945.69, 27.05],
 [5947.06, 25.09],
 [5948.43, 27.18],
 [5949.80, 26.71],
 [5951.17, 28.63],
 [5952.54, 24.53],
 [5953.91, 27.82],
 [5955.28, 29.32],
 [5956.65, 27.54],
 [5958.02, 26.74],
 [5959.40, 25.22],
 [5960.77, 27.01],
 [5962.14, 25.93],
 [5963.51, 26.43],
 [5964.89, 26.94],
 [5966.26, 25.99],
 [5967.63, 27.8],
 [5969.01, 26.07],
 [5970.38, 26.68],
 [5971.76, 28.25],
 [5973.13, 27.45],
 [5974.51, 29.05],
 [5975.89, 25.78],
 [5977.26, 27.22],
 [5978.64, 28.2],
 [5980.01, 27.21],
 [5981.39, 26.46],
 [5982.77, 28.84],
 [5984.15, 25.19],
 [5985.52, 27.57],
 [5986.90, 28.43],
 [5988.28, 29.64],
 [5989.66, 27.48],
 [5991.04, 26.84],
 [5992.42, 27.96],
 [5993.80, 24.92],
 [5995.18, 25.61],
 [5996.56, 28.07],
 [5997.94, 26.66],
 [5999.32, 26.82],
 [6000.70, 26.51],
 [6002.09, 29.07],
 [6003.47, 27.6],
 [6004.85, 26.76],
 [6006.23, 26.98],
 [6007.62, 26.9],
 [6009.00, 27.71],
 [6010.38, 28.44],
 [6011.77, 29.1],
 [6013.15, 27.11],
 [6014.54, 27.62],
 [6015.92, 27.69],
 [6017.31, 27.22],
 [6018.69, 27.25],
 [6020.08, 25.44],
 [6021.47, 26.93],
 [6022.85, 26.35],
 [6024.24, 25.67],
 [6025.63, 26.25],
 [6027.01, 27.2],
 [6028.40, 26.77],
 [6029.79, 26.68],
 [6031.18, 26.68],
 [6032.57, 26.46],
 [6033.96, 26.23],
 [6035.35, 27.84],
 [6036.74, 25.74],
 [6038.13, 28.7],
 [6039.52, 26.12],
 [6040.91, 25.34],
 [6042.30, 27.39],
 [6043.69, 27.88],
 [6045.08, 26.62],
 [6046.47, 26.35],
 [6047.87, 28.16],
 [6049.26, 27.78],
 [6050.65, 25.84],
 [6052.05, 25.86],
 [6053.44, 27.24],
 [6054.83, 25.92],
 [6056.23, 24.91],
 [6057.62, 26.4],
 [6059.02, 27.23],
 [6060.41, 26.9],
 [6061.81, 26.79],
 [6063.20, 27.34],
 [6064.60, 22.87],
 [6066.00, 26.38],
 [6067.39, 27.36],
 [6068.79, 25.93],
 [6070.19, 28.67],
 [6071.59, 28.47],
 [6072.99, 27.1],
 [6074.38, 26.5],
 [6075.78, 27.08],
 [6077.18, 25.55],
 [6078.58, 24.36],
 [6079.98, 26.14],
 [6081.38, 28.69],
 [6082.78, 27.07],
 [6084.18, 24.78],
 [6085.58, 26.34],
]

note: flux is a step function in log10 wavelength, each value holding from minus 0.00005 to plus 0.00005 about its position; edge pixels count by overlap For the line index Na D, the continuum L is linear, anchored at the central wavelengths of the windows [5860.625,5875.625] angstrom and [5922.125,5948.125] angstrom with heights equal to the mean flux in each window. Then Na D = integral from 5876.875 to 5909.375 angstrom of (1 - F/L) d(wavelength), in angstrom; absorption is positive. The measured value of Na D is 2.40 angstrom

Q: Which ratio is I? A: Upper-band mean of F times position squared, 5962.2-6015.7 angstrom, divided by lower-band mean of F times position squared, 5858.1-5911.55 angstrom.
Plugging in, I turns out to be 1.1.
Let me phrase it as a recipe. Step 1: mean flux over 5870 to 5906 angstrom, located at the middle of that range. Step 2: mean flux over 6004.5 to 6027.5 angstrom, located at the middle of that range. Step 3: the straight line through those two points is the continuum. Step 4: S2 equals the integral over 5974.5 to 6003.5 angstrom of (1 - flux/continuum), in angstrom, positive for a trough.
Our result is -0.6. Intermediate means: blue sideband 25.5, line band 27.3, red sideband 27.1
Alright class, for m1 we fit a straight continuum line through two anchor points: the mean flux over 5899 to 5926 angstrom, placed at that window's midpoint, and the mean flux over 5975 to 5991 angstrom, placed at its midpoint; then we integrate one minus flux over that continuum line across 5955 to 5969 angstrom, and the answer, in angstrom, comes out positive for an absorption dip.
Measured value 0.2 angstrom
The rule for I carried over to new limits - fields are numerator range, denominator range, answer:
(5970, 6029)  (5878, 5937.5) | 1.08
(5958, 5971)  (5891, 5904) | 1.11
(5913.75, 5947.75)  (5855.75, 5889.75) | 1.03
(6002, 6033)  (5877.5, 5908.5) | 1.13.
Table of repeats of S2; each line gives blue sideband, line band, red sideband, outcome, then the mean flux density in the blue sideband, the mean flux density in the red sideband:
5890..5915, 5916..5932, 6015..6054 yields -1.0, 25.3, 26.8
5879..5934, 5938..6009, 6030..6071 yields -2.5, 25.8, 26.7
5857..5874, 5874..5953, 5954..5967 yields 1.8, 27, 26.9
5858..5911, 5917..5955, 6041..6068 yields -1.4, 25.9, 26.6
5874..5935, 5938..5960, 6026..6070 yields -0.7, 26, 26.6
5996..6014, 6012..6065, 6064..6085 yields 0.6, 27.5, 26.5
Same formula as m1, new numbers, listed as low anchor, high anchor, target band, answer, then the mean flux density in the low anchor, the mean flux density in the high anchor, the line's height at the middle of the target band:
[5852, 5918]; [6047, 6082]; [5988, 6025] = -0.96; 26.2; 26.6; 26.5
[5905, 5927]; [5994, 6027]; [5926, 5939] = -0.14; 26.9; 27.1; 27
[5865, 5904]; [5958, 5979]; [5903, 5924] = -0.53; 25.7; 26.9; 26.1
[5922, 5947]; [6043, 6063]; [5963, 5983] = -0.14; 27.1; 26.7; 27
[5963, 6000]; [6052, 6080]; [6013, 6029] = 0.03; 27.2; 26.5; 26.8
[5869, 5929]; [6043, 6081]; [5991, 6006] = -0.33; 26.1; 26.6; 26.4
